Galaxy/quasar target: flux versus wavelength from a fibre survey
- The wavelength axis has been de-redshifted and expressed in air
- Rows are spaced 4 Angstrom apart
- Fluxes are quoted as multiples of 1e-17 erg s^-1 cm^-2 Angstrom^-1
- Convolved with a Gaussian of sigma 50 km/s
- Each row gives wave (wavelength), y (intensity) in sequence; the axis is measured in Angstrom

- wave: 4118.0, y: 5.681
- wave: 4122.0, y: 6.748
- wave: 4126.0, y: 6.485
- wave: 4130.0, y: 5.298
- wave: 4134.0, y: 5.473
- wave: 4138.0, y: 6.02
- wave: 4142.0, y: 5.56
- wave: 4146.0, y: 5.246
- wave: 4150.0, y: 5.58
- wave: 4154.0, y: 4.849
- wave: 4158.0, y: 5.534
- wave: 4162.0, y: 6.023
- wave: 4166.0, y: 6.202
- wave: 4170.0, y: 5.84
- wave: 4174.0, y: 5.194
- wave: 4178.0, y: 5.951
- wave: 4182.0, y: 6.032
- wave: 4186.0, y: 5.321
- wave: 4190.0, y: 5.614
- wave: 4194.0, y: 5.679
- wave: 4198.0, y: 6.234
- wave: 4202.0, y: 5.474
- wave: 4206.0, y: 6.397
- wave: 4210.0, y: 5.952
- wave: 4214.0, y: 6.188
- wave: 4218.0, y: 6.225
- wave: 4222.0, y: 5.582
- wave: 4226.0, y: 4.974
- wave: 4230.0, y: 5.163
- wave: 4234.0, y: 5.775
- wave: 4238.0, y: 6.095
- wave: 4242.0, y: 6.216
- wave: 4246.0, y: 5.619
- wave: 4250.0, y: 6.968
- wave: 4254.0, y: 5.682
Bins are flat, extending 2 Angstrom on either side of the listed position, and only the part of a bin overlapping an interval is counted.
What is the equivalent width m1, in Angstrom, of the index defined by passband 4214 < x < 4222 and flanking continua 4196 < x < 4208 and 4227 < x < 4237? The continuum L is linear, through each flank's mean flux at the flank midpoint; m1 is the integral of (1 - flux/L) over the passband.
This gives -0.4 Angstrom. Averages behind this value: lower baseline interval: 6.04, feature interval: 6.05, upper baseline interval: 5.48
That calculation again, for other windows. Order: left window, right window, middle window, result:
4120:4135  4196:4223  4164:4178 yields 0.6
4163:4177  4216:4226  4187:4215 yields -0.8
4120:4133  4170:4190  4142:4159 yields 1.7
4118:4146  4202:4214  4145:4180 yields 1.9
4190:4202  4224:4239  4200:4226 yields -1.1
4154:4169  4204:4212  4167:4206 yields 1.5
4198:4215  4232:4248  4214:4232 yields 1.2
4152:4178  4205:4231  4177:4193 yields -0.1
